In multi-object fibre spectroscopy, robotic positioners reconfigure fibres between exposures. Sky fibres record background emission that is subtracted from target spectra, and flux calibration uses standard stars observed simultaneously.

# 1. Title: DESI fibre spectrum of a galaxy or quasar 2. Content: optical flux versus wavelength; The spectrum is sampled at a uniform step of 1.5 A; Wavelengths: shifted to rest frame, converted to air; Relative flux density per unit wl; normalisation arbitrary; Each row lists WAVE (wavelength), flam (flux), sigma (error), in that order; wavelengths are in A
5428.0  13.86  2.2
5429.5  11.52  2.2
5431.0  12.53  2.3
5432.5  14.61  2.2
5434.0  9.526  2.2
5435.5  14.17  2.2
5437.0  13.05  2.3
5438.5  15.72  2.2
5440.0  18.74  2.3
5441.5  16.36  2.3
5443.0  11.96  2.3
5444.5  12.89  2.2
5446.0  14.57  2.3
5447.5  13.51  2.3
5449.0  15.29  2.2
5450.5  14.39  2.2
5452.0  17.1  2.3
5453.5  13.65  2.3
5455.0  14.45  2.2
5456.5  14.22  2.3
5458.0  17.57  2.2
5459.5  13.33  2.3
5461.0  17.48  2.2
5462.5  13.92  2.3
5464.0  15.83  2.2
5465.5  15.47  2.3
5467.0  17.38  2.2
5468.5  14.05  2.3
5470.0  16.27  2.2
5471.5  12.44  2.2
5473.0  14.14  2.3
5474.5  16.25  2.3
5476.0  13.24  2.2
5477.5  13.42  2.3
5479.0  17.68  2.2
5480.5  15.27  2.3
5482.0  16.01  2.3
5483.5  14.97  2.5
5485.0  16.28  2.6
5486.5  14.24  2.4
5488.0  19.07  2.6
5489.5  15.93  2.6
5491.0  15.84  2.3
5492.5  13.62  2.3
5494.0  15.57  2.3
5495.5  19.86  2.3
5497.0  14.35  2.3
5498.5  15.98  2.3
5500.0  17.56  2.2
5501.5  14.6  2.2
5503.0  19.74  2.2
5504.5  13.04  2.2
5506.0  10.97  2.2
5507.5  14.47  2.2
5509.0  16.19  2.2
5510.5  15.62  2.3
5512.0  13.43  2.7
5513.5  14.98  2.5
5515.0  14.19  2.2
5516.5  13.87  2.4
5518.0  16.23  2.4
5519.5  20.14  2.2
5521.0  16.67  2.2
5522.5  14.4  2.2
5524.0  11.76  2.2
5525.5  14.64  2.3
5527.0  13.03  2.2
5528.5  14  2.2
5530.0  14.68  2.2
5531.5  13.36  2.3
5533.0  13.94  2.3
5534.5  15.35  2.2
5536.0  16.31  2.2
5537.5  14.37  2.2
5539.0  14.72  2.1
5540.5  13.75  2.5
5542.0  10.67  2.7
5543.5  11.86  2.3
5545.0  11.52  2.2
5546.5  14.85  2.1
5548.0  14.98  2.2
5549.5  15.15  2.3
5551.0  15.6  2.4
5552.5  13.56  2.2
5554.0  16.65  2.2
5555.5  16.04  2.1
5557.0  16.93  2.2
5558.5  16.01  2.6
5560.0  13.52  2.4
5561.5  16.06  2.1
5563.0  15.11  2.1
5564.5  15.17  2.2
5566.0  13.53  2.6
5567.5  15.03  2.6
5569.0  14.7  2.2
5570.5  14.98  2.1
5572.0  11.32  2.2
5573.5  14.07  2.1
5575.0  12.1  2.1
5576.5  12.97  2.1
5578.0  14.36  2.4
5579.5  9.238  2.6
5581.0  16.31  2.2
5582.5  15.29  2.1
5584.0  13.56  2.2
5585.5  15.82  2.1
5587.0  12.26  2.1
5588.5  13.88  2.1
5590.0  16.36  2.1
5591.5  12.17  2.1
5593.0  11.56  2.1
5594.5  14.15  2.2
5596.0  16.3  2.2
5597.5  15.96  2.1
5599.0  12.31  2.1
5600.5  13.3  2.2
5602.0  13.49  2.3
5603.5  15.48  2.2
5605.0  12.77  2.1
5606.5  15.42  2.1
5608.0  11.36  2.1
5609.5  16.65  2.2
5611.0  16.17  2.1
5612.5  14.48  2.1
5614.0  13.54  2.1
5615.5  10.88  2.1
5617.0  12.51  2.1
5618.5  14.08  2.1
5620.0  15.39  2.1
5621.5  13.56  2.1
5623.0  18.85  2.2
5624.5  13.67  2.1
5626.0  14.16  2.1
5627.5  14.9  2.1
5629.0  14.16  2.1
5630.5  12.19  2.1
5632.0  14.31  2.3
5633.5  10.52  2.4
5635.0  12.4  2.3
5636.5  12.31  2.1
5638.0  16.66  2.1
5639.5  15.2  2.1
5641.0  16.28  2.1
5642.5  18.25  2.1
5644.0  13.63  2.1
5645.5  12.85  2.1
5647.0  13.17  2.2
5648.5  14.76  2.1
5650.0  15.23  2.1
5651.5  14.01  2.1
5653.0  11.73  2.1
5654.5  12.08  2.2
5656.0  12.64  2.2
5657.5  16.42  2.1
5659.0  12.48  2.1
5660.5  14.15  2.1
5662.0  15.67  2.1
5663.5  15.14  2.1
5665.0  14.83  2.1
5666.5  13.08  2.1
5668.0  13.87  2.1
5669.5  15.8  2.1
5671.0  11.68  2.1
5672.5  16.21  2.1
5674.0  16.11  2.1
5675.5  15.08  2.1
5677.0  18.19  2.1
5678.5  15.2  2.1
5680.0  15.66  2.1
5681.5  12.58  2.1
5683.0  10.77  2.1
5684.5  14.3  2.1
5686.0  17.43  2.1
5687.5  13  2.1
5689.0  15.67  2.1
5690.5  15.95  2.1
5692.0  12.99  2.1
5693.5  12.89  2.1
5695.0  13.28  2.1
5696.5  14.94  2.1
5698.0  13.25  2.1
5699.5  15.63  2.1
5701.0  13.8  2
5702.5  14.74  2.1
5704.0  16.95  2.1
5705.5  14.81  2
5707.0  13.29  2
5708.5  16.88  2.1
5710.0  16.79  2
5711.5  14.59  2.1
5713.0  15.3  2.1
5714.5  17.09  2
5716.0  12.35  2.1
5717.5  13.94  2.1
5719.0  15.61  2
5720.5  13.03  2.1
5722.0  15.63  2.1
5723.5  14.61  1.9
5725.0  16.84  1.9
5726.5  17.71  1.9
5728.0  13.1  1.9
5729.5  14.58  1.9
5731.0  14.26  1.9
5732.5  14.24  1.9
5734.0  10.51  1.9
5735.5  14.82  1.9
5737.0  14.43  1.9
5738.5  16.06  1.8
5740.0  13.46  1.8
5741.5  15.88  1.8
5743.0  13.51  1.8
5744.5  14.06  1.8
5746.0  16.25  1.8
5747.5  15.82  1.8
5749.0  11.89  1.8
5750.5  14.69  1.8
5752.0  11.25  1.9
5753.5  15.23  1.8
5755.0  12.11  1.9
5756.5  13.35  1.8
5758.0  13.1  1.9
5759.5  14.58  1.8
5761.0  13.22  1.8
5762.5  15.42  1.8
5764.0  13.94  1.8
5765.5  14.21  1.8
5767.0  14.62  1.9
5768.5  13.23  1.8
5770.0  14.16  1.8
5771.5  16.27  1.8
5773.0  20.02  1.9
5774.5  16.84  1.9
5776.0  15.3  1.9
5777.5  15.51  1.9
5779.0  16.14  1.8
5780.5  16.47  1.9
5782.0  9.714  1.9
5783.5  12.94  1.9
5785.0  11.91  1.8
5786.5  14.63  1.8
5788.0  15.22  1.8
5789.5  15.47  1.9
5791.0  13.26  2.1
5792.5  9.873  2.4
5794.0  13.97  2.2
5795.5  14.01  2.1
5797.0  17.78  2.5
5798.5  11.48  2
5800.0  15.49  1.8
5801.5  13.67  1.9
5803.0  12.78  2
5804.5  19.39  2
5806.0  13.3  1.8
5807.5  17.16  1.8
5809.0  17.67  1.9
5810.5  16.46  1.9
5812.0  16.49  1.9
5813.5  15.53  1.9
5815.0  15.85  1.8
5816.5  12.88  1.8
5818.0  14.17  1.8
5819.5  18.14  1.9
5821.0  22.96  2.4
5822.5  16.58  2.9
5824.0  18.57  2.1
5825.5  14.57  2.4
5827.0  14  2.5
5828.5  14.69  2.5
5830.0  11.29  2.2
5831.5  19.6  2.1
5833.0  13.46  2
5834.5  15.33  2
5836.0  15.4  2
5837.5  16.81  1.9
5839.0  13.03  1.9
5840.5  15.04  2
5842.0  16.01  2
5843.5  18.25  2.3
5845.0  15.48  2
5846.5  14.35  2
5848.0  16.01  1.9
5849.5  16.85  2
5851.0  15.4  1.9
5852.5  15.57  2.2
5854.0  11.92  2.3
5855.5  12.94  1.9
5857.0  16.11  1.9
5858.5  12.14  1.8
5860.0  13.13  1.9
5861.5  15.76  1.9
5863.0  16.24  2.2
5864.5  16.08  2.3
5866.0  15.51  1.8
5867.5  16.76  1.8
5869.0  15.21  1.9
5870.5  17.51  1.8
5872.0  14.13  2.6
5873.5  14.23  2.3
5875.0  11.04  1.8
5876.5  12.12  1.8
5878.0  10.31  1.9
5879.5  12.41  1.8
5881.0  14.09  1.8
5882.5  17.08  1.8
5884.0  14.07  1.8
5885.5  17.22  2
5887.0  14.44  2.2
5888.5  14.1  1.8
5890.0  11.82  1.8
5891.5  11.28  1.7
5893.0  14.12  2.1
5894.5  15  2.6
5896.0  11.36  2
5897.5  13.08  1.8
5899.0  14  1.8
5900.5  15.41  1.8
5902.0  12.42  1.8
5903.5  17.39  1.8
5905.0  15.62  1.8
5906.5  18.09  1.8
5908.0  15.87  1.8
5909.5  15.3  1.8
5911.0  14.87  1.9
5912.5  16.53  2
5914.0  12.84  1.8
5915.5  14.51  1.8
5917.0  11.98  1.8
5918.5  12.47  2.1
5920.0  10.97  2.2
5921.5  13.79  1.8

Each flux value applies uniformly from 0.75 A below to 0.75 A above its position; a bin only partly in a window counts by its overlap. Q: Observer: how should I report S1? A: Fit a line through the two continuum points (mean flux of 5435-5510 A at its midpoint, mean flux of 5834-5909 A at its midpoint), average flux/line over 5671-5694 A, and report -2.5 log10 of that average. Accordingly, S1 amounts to 0.02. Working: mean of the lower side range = 15.2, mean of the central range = 14.7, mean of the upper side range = 14.7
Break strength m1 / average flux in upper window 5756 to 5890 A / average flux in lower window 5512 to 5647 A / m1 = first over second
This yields 1.0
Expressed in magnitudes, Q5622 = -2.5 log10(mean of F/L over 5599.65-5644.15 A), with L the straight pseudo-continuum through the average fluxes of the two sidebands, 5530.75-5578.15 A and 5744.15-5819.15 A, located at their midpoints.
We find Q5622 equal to 0.01 mag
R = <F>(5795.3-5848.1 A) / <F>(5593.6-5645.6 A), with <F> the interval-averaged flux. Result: 1.10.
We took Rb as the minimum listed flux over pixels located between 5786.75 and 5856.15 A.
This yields 9.873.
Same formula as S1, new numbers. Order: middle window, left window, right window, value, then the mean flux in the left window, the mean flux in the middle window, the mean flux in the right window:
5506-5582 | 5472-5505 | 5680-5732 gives 0.08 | 15.8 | 14.4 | 14.7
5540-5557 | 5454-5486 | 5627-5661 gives 0.03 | 15.2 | 14.2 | 13.9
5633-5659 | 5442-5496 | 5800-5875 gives 0.10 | 15.2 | 14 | 15.5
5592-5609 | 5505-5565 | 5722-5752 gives 0.06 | 14.6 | 13.8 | 14.5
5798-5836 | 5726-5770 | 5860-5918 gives -0.10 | 14.1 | 15.7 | 14.4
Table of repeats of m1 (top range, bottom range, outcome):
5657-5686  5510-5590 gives 1.02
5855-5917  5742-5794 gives 1.01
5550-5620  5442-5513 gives 0.94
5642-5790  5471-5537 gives 0.96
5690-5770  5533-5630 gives 1.01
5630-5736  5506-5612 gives 1.01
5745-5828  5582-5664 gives 1.06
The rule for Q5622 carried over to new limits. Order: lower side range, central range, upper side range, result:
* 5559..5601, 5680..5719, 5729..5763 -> -0.04 mag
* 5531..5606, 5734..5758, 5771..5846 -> 0.07 mag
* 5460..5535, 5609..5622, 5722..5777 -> 0.06 mag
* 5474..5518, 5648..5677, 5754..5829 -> 0.06 mag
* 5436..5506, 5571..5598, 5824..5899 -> 0.10 mag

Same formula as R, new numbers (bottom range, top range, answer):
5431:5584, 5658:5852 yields 1.01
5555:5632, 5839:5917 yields 1.03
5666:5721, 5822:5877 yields 1.03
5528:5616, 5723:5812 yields 1.03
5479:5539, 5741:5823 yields 0.97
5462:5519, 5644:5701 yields 0.93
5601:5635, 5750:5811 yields 1.04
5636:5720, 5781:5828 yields 1.03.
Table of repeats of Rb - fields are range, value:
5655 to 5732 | 10.77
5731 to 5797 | 9.714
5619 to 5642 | 10.52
